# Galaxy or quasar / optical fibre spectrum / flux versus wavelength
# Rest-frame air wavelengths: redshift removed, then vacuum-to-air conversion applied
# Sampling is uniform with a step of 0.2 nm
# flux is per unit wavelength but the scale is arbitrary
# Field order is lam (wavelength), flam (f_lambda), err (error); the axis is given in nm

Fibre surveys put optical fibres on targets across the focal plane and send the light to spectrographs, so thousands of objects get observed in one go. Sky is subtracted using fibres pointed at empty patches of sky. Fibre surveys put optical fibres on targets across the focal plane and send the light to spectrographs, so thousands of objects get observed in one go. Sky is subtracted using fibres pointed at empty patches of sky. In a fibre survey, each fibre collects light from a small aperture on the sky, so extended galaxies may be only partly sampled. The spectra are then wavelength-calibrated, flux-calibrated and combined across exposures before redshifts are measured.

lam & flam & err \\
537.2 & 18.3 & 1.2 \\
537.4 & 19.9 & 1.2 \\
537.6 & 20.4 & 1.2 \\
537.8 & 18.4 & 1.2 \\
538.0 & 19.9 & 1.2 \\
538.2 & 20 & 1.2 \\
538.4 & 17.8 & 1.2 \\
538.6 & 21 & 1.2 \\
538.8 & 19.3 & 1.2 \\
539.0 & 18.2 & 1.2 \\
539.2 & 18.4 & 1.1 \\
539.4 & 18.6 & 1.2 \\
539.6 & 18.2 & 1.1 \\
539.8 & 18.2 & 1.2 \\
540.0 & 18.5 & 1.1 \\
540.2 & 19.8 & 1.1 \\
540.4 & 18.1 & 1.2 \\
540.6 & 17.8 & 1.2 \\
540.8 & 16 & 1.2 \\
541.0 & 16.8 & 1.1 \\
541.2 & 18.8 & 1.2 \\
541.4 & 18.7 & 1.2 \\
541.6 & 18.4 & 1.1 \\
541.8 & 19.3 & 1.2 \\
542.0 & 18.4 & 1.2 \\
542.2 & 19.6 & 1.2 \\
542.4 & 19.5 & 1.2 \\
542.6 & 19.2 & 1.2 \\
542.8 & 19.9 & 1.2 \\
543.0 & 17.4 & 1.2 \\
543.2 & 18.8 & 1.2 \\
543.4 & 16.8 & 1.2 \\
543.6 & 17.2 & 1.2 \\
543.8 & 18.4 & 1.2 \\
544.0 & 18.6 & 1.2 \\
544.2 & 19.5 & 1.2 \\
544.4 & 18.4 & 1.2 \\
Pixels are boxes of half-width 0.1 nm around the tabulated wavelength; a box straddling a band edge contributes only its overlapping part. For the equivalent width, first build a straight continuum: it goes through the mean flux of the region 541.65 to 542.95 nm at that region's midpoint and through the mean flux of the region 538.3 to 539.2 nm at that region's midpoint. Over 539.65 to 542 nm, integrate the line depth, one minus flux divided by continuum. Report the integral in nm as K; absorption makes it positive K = 0.11 nm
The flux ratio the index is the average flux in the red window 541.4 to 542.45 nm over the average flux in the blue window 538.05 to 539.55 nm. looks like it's 1.0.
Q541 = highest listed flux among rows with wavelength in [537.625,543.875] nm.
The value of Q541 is 21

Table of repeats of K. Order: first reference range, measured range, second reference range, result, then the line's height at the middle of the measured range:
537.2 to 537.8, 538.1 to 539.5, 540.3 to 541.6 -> -0.012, 18.9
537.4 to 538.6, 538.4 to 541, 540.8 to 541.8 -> 0.049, 18.8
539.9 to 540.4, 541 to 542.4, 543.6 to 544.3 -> 0.003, 18.8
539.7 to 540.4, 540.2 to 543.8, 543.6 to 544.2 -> 0.051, 18.6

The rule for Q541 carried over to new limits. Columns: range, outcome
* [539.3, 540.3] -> 19.8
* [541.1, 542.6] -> 19.6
